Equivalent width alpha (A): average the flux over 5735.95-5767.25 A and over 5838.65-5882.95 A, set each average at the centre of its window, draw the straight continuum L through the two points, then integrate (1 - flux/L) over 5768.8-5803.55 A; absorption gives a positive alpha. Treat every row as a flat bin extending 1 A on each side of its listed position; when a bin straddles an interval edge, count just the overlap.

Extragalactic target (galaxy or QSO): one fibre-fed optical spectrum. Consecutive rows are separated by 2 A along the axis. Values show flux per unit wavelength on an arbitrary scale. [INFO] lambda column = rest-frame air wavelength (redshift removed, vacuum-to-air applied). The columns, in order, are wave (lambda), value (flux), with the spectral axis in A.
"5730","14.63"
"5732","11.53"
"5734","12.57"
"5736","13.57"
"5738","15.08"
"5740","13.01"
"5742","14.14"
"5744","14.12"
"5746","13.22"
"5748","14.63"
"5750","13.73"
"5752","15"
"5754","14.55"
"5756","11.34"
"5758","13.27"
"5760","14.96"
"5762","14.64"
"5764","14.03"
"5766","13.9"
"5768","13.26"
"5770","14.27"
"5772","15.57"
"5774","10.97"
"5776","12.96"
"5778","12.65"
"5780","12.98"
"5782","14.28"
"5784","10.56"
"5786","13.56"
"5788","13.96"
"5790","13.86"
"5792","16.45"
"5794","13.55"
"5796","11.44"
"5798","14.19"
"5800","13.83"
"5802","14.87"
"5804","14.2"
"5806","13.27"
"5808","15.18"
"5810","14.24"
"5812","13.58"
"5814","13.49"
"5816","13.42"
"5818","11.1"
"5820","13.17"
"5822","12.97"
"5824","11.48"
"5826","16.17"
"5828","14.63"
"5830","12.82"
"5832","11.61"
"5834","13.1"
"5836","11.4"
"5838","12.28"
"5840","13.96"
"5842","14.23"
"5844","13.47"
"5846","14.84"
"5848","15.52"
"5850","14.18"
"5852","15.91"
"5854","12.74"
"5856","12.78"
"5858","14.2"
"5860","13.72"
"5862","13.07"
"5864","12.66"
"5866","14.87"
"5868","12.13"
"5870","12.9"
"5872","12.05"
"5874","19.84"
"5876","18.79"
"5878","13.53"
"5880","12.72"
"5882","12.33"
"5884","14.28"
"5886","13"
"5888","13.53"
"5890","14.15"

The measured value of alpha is 1.15 A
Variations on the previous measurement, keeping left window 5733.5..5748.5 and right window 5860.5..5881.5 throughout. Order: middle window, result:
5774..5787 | 1.2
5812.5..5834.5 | 1.5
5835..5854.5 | 0.3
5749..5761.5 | 0.0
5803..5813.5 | 0.0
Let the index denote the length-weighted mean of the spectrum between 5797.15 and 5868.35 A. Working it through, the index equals 13.6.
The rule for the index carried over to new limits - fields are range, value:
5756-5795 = 13.6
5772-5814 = 13.6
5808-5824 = 13.2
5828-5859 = 13.6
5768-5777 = 13.4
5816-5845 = 13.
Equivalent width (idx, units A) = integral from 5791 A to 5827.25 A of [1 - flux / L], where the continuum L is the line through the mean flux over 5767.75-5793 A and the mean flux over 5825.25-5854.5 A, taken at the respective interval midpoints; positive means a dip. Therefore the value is -0.2 A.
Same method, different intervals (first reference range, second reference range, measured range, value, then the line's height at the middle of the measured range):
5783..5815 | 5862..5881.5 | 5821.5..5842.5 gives 1.30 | 14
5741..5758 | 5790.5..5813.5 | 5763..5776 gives 0.27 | 13.9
